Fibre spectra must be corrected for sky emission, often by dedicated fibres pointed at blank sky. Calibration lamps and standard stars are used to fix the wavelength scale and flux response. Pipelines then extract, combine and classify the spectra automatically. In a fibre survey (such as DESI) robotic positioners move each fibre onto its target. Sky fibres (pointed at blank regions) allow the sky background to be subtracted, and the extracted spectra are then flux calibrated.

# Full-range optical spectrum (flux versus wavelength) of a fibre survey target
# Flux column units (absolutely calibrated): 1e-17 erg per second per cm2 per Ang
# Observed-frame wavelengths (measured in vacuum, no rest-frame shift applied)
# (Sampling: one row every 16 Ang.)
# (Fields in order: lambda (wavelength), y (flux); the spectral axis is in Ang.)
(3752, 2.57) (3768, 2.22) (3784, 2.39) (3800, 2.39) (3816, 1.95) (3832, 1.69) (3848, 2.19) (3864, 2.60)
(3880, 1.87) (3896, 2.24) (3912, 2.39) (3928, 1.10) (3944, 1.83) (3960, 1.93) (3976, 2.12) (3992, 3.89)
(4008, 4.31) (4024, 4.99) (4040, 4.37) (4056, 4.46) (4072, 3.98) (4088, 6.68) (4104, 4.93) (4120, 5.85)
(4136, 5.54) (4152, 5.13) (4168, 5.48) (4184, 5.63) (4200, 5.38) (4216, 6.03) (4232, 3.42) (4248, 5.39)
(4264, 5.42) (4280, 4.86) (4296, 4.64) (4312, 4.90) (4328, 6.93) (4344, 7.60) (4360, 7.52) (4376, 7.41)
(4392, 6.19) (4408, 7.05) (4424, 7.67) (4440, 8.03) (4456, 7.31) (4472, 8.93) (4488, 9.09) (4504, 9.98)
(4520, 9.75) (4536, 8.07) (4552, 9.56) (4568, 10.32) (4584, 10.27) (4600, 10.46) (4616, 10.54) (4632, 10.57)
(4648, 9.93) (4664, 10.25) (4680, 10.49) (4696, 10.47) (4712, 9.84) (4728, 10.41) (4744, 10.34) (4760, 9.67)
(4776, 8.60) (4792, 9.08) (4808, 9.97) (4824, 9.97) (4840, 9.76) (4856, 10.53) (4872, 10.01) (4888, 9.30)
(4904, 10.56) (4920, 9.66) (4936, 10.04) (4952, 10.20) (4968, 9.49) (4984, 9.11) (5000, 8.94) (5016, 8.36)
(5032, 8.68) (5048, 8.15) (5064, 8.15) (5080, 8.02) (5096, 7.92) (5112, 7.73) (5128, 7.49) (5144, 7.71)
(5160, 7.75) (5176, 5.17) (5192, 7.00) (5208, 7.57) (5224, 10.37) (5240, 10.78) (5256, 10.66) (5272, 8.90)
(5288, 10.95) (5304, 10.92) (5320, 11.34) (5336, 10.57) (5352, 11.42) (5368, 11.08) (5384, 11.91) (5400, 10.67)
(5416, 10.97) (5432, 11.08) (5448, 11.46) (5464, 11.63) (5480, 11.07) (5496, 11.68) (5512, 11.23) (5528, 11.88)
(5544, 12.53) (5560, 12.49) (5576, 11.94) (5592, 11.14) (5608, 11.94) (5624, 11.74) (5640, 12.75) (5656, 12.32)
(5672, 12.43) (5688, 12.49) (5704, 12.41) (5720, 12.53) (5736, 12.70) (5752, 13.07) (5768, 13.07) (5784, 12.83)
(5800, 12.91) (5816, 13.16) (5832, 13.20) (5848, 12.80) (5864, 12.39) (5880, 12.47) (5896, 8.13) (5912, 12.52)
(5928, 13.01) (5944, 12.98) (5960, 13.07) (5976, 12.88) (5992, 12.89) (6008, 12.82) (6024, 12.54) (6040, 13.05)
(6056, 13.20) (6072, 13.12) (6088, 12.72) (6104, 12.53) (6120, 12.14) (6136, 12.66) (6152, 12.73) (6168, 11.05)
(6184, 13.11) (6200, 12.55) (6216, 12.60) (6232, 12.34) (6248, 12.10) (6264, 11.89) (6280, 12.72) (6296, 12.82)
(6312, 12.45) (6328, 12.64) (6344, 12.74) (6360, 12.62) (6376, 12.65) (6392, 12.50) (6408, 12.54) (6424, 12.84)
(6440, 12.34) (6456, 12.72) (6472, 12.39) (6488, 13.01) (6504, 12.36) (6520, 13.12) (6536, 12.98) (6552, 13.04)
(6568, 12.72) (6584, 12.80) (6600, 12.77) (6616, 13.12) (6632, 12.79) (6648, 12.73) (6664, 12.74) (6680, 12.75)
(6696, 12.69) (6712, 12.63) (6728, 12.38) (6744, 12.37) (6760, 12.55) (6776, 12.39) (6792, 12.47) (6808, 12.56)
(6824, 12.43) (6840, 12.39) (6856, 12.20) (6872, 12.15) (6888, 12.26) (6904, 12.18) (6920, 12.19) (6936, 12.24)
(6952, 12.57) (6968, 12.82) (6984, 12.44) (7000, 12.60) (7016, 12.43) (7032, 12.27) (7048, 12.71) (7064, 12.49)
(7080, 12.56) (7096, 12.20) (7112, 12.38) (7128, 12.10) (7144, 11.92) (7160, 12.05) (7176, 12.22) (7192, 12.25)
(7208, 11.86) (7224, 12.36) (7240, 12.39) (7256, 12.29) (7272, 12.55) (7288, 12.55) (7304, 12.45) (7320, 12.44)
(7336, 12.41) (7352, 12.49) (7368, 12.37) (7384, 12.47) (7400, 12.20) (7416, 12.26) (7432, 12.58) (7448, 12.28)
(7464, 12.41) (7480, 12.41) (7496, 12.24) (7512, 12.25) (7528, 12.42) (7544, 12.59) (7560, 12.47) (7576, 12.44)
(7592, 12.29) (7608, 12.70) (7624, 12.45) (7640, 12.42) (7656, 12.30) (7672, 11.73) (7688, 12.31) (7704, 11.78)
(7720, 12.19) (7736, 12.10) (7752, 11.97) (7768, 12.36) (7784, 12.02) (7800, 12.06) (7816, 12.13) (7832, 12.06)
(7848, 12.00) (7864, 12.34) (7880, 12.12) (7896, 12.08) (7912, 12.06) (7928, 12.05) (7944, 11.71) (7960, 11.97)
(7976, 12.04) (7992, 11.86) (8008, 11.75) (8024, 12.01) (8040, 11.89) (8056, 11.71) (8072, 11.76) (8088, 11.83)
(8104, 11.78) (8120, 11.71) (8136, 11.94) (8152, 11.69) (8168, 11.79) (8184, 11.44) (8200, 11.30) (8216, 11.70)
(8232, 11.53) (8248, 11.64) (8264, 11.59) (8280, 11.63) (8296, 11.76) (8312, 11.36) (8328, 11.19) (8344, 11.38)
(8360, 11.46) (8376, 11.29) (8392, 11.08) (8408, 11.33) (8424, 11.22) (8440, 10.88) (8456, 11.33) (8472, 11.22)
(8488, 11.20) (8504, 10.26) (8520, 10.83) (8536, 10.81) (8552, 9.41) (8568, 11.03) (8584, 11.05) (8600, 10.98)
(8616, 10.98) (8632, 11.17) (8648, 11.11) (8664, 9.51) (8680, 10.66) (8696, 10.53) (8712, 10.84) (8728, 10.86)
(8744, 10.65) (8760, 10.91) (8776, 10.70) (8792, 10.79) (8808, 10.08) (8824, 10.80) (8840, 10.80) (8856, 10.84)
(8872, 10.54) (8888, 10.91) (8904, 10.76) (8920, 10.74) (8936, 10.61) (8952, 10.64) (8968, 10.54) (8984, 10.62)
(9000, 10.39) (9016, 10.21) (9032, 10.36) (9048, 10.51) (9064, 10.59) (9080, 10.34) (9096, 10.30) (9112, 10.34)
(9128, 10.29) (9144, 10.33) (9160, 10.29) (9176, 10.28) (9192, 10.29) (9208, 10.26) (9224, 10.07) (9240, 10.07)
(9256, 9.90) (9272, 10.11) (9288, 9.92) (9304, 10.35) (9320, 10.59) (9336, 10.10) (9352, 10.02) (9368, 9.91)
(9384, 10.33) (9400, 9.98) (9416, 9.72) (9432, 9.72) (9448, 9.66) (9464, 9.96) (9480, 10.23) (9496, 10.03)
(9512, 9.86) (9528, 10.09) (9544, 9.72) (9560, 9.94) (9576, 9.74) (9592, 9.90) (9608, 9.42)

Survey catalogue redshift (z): 0.000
